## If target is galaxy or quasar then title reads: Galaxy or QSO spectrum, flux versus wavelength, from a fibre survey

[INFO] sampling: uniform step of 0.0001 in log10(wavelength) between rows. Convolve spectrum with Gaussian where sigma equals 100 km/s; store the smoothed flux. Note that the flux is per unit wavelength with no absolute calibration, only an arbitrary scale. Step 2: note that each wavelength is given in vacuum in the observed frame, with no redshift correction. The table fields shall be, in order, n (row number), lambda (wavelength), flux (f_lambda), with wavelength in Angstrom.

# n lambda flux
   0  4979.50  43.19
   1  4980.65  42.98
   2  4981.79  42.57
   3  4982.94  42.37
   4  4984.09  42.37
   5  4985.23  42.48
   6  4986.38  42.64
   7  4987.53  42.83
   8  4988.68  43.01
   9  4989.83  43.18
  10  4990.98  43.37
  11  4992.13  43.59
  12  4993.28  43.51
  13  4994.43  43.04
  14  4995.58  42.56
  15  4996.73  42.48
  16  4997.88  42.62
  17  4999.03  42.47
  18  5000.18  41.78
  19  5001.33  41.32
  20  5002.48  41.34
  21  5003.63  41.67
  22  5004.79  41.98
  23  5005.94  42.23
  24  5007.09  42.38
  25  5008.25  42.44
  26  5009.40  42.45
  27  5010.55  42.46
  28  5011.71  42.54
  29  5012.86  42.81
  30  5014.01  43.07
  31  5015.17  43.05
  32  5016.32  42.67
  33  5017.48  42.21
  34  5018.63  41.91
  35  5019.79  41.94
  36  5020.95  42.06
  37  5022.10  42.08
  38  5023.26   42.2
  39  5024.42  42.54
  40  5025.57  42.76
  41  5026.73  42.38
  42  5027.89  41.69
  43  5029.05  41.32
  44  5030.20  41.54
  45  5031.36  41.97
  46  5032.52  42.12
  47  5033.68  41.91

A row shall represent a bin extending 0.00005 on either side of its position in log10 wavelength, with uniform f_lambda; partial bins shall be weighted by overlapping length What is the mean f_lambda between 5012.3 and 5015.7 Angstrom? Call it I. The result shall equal 43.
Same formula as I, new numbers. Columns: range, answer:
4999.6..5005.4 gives 41.6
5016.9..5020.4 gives 42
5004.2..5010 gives 42.3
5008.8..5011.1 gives 42.6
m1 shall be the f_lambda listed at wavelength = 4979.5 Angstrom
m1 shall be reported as 43.19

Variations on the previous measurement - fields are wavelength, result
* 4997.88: 42.62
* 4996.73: 42.48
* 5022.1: 42.08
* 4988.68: 43.01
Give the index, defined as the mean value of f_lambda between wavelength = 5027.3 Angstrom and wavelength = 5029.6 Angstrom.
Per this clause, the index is 41.4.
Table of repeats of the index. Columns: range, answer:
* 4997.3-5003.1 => 42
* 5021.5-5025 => 42.4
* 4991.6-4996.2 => 43.2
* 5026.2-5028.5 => 41.9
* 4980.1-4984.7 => 42.7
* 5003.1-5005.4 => 41.7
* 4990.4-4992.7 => 43.4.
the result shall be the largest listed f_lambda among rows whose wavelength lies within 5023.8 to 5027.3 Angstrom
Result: 42.76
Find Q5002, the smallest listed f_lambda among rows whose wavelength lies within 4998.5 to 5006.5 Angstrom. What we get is 41.32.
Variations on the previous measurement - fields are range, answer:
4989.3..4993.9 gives 43.18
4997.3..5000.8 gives 41.78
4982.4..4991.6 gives 42.37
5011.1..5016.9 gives 42.54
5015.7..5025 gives 41.91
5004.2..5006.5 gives 41.98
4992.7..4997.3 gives 42.48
